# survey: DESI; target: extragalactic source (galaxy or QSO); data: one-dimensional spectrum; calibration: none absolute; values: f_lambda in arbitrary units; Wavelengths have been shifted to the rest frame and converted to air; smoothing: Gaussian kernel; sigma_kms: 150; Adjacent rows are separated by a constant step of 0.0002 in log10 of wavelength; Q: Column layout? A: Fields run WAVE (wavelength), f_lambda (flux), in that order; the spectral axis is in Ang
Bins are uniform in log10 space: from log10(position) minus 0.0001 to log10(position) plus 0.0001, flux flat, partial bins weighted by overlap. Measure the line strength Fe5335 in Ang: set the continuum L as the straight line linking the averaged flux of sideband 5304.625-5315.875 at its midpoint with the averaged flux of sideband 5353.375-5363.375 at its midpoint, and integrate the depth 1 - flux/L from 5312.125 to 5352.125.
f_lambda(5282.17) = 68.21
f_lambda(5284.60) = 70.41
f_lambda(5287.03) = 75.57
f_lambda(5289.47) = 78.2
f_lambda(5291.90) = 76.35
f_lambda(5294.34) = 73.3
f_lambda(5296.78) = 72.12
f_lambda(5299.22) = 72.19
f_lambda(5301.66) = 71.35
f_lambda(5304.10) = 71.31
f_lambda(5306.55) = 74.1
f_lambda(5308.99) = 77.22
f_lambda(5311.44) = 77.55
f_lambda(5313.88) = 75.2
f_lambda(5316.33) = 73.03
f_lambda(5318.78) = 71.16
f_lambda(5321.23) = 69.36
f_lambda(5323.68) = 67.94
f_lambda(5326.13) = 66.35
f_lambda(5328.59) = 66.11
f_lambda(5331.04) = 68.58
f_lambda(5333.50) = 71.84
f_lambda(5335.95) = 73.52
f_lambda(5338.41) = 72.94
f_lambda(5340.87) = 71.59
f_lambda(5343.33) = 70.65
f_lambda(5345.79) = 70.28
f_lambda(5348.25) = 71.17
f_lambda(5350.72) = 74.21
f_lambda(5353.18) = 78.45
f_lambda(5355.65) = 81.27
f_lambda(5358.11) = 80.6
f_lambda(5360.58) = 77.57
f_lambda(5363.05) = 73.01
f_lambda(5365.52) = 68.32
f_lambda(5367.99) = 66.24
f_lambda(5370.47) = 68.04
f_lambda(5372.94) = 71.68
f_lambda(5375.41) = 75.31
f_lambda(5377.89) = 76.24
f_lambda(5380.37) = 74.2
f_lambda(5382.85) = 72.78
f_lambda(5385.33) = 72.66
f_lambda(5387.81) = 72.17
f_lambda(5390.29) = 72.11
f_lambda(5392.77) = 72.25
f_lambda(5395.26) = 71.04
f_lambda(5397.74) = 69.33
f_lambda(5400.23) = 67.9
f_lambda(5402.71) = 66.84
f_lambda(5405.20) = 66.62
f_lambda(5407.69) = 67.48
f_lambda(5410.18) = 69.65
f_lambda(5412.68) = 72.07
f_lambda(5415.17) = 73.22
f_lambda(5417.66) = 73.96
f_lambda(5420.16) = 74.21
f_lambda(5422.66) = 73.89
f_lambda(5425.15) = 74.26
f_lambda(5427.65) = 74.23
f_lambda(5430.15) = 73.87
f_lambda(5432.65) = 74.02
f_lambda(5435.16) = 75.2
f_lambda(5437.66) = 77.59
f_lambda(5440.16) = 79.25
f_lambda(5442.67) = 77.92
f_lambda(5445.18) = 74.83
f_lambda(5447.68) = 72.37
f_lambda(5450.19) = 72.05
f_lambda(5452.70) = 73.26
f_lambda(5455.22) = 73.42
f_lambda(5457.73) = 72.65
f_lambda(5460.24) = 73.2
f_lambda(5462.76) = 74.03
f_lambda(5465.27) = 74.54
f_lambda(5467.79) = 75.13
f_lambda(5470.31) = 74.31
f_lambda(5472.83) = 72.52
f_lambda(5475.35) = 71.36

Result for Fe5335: 3.1 Ang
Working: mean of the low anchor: 75.5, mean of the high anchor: 78.6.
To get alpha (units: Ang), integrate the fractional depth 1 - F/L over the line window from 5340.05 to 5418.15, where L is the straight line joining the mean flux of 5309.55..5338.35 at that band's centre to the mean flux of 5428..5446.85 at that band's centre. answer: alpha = 1.4 Ang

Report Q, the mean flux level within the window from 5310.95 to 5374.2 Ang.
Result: 72.1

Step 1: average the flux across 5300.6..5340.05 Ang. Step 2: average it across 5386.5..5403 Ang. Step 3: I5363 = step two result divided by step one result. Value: 1.0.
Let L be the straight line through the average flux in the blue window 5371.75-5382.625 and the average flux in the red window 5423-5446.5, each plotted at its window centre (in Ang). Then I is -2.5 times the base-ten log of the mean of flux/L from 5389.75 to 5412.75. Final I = 0.08 mag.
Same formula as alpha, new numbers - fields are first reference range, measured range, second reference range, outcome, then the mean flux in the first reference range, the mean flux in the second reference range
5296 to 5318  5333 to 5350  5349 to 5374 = 0.5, 73.8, 73.9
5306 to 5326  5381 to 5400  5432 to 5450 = 0.7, 72.8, 75.7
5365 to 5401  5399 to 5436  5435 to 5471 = 0.6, 71.4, 74.6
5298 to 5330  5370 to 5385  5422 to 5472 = 0.0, 71.7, 74.5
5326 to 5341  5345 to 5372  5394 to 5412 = -1.5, 70.3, 68.5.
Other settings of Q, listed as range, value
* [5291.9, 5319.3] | 73.7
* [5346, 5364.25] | 76.3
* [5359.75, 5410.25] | 71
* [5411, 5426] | 73.5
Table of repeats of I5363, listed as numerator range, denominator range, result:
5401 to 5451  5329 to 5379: 1.00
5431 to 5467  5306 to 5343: 1.04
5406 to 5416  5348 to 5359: 0.91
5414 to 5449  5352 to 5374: 1.01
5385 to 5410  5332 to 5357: 0.95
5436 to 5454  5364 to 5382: 1.05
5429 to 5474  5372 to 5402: 1.03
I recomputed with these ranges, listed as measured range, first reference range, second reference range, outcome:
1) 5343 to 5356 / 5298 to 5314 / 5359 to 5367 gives -0.01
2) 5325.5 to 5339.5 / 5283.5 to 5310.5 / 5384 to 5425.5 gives 0.04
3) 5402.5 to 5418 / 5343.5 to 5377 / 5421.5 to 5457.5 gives 0.06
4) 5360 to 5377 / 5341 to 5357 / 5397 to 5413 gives 0.01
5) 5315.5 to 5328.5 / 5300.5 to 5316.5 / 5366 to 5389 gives 0.07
